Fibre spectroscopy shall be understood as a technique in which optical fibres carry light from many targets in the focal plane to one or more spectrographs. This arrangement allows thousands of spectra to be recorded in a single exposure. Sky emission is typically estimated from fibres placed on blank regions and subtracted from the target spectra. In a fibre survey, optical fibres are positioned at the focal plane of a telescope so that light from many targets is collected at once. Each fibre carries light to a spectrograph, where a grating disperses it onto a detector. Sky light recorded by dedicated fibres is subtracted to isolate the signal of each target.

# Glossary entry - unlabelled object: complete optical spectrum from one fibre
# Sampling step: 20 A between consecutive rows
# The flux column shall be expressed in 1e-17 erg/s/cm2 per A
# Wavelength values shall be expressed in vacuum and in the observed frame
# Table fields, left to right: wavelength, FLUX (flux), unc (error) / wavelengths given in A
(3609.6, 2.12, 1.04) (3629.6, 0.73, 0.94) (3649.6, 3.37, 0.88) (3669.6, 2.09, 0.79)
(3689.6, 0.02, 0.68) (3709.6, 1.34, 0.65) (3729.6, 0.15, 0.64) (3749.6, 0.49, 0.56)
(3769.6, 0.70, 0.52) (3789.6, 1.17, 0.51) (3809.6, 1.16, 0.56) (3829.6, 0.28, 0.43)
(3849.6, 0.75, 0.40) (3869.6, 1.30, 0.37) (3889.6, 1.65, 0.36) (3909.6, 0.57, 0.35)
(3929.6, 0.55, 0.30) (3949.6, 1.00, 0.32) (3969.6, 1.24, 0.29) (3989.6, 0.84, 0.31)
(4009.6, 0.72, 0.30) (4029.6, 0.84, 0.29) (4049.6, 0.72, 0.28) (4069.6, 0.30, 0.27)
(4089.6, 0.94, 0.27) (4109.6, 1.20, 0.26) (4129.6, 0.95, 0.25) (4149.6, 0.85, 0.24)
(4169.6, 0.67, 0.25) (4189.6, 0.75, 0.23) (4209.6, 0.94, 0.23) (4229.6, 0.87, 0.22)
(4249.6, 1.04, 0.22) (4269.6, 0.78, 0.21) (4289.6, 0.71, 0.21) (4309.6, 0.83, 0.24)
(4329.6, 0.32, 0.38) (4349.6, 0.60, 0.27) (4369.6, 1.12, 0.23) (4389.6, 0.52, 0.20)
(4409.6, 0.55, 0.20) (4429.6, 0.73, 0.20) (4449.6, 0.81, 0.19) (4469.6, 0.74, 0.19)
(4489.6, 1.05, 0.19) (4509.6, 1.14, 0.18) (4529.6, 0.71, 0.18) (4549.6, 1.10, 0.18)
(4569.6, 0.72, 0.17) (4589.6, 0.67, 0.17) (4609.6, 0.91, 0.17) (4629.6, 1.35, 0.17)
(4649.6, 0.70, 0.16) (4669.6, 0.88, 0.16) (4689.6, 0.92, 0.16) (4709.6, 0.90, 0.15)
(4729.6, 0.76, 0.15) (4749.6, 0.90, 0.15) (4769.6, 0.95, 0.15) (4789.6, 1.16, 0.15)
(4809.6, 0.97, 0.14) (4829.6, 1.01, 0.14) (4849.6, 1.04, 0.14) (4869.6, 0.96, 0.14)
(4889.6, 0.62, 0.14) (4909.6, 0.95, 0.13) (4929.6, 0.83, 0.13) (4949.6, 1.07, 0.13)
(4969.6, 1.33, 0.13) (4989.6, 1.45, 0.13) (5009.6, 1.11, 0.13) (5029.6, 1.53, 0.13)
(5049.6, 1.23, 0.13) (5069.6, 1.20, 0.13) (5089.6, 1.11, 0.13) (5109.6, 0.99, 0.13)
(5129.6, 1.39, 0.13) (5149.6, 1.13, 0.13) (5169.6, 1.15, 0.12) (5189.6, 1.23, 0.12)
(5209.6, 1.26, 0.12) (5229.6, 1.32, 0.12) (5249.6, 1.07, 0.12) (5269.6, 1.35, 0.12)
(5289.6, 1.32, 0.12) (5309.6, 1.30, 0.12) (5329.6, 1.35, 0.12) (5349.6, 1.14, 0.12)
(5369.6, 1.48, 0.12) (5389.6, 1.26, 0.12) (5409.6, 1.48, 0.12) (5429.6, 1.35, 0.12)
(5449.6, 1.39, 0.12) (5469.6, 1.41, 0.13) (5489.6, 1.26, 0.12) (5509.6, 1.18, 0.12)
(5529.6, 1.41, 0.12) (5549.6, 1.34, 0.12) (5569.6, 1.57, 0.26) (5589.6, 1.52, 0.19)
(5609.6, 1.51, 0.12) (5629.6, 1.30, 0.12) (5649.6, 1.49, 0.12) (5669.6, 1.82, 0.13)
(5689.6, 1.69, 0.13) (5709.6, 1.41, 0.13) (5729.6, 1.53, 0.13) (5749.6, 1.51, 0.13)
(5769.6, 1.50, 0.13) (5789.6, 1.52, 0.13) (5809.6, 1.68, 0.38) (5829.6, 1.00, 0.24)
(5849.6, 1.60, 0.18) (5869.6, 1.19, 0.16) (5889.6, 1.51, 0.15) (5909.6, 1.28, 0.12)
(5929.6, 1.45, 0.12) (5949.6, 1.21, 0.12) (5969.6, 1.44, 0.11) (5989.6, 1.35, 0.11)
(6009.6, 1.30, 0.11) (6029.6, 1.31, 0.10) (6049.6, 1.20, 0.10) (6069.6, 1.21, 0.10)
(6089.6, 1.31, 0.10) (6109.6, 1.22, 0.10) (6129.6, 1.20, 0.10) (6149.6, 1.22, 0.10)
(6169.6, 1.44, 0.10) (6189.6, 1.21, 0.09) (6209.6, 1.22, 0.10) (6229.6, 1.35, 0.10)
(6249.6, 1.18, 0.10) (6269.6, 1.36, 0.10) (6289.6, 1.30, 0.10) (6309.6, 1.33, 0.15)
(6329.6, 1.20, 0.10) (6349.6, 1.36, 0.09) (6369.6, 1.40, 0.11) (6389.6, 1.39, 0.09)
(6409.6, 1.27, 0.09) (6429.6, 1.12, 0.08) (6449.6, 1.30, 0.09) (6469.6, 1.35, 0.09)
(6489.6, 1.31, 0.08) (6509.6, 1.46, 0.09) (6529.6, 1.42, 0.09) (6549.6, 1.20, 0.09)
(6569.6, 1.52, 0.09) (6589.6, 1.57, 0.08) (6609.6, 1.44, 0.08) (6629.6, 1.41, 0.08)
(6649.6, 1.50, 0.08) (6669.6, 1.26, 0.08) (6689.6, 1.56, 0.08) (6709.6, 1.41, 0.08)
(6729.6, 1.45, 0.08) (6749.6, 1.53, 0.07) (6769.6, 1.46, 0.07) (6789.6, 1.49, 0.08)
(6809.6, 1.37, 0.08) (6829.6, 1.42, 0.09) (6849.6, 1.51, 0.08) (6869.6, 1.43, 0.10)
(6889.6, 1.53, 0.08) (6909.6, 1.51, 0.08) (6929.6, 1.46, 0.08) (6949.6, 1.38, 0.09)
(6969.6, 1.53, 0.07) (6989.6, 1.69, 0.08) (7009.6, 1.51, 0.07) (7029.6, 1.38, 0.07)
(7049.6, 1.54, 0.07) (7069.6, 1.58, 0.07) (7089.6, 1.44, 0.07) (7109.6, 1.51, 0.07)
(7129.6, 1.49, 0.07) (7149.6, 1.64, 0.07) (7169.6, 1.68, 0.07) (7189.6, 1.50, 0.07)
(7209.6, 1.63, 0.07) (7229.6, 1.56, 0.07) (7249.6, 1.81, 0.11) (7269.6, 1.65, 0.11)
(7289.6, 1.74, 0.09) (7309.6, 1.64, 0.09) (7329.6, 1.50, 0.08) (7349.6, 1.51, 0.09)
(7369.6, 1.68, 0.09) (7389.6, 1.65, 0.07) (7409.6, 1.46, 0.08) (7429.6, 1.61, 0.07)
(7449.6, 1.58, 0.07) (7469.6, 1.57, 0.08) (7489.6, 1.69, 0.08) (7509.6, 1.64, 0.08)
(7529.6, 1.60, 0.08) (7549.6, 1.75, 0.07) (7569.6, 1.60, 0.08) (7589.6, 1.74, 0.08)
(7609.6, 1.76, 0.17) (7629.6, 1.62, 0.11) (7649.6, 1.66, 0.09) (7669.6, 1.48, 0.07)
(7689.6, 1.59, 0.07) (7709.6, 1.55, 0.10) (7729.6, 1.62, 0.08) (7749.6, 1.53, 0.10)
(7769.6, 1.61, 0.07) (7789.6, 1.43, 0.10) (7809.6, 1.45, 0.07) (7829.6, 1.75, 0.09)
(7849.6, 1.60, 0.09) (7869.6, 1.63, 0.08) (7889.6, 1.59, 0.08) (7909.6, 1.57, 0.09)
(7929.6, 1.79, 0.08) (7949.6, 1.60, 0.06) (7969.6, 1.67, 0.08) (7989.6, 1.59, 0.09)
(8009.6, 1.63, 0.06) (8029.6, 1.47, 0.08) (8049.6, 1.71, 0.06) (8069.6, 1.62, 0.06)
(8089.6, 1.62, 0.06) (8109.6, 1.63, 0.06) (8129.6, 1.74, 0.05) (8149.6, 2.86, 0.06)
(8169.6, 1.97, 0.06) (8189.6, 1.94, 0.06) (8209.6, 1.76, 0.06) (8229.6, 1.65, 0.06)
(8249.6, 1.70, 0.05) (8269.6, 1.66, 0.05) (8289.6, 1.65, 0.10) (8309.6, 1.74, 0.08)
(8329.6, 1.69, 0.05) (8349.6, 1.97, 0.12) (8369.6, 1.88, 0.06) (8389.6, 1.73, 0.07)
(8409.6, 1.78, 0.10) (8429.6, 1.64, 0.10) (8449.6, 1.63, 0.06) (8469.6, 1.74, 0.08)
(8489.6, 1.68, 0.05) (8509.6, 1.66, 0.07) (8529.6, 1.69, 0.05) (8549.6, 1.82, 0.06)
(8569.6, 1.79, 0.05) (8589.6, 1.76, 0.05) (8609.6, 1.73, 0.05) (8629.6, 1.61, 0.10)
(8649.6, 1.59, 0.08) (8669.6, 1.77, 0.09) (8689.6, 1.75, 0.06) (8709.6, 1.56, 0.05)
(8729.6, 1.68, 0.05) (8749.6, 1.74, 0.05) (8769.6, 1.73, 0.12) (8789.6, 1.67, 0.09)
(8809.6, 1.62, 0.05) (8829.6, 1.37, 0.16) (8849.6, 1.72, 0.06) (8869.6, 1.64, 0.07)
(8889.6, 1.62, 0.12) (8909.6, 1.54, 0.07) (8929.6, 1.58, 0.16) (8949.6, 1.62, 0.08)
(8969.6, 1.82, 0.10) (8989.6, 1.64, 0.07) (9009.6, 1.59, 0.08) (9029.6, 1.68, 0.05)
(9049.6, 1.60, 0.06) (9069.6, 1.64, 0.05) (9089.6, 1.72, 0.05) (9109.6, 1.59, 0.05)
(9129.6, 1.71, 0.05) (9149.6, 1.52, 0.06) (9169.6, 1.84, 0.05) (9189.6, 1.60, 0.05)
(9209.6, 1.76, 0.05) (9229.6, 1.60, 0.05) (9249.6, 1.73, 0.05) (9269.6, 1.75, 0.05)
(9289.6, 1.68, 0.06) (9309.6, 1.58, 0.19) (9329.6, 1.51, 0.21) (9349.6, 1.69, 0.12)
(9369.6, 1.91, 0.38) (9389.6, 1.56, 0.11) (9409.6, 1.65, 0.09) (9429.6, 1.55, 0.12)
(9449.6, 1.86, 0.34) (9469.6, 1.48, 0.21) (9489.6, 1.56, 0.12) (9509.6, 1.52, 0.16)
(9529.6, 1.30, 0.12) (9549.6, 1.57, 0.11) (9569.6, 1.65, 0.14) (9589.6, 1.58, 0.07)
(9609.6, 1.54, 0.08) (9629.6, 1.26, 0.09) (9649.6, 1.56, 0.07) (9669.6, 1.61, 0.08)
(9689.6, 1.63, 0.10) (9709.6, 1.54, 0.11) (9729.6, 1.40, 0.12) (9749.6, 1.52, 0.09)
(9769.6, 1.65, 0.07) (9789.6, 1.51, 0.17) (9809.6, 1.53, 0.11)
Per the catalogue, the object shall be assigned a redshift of 0.242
